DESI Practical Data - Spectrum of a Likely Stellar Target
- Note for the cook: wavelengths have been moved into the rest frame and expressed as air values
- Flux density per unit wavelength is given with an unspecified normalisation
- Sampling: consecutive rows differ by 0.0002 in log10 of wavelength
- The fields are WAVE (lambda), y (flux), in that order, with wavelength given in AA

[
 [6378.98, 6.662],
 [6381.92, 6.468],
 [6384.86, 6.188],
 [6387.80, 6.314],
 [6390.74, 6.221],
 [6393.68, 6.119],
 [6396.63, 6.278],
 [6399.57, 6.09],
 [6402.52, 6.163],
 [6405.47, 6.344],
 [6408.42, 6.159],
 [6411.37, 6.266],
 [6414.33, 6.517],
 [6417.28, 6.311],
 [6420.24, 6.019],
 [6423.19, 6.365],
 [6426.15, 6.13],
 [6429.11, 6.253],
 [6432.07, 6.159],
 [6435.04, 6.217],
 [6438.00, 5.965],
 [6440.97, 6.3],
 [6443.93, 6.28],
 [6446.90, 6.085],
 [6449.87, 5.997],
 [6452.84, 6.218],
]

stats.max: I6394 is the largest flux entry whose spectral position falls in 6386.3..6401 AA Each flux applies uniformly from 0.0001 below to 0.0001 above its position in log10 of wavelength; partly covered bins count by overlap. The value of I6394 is 6.314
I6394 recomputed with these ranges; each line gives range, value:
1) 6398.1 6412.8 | 6.344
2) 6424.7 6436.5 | 6.253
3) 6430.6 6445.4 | 6.3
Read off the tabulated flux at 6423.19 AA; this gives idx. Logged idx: 6.365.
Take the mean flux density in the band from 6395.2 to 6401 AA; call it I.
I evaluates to 6.19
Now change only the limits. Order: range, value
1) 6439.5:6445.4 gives 6.3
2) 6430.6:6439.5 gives 6.11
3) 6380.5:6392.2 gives 6.3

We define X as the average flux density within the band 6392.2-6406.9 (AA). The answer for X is 6.2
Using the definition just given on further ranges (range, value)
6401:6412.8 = 6.23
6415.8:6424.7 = 6.24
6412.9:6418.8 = 6.41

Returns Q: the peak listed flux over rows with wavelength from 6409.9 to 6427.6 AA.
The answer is 6.517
